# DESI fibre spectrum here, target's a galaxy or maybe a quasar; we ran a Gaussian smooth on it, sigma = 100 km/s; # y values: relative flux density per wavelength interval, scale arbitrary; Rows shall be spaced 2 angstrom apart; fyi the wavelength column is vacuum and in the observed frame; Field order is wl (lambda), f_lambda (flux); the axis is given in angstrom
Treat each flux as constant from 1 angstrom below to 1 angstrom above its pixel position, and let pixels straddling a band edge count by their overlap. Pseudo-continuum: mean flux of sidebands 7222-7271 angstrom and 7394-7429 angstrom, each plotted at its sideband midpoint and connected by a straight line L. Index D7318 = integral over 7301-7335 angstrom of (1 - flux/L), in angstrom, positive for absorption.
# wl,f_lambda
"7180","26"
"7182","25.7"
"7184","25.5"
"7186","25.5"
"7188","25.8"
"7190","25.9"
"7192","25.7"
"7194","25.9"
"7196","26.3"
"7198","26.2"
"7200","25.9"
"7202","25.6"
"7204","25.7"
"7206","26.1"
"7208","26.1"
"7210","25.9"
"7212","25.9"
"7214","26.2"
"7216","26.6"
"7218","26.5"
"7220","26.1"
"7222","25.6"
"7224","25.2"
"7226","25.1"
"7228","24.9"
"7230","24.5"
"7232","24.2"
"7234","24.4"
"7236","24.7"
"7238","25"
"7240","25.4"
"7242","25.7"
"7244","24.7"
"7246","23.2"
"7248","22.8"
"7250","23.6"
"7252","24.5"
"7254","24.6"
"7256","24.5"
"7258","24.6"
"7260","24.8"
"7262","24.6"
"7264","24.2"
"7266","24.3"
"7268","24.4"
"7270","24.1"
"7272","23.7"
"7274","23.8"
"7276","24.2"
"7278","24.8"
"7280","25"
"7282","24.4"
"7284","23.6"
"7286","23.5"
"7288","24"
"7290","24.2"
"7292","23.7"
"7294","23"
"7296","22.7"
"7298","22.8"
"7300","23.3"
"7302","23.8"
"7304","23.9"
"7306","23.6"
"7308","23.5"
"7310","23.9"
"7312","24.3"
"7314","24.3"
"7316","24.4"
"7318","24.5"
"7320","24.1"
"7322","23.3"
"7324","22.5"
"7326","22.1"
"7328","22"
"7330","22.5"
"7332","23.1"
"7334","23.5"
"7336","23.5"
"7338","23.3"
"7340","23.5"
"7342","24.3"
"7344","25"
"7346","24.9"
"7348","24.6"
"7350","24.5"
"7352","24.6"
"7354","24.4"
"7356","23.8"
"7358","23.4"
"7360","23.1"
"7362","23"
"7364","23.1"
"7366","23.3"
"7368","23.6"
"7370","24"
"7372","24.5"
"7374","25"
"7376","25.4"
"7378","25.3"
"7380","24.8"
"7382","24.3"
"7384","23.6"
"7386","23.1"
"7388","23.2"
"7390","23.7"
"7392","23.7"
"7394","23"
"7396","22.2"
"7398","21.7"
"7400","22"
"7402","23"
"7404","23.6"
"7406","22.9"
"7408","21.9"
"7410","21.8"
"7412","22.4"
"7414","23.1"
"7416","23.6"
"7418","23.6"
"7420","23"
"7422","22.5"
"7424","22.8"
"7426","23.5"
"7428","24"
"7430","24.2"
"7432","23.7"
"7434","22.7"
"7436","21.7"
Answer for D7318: 0.4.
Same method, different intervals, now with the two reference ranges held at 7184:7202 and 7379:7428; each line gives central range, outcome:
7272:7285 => 0.25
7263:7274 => 0.33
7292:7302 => 0.56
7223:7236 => 0.34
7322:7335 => 0.75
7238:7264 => 0.68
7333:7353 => -0.26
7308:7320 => 0.03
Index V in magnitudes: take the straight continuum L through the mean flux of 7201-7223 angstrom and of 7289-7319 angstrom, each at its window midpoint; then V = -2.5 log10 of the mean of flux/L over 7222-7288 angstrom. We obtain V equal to 0.02 mag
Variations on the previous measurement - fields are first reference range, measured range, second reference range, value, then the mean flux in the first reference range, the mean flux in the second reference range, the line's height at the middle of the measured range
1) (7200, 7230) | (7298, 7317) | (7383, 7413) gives 0.020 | 25.8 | 22.8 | 24.3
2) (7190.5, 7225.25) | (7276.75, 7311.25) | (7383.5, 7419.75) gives 0.038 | 26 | 22.9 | 24.6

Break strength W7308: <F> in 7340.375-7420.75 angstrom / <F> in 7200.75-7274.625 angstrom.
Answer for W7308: 0.9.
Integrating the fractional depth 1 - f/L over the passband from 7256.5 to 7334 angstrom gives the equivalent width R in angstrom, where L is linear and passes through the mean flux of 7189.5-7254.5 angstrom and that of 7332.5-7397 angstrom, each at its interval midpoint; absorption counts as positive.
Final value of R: 2.5 angstrom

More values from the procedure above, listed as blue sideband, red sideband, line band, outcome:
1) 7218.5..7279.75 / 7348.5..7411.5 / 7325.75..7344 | 0.50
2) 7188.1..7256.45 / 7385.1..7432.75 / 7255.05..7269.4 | 0.19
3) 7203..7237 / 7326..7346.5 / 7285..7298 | 0.42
